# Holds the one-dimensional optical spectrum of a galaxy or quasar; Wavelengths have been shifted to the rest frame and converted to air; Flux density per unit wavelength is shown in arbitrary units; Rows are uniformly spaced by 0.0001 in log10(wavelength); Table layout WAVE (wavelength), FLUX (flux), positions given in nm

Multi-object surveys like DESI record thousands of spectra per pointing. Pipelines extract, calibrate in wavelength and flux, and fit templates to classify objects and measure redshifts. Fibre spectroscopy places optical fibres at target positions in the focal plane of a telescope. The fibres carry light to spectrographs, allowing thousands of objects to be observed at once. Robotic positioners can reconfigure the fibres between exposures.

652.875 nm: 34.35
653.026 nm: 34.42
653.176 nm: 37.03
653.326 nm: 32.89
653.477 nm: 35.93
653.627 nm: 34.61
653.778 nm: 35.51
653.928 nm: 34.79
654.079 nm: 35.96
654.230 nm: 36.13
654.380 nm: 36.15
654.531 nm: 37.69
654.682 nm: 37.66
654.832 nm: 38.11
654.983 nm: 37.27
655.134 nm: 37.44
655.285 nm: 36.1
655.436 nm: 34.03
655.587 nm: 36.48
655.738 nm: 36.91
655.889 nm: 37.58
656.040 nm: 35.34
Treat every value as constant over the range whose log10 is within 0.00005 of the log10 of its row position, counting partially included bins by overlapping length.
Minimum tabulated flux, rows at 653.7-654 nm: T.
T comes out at 34.79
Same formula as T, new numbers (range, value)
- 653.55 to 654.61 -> 34.61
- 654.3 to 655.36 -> 36.1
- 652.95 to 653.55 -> 32.89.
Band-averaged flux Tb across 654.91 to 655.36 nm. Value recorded 36.9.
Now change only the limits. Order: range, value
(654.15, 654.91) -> 37.2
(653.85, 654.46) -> 35.8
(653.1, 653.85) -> 35.2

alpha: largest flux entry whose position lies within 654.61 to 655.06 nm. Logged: 38.11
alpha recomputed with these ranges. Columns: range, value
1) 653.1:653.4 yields 37.03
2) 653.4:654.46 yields 36.15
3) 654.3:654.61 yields 37.69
